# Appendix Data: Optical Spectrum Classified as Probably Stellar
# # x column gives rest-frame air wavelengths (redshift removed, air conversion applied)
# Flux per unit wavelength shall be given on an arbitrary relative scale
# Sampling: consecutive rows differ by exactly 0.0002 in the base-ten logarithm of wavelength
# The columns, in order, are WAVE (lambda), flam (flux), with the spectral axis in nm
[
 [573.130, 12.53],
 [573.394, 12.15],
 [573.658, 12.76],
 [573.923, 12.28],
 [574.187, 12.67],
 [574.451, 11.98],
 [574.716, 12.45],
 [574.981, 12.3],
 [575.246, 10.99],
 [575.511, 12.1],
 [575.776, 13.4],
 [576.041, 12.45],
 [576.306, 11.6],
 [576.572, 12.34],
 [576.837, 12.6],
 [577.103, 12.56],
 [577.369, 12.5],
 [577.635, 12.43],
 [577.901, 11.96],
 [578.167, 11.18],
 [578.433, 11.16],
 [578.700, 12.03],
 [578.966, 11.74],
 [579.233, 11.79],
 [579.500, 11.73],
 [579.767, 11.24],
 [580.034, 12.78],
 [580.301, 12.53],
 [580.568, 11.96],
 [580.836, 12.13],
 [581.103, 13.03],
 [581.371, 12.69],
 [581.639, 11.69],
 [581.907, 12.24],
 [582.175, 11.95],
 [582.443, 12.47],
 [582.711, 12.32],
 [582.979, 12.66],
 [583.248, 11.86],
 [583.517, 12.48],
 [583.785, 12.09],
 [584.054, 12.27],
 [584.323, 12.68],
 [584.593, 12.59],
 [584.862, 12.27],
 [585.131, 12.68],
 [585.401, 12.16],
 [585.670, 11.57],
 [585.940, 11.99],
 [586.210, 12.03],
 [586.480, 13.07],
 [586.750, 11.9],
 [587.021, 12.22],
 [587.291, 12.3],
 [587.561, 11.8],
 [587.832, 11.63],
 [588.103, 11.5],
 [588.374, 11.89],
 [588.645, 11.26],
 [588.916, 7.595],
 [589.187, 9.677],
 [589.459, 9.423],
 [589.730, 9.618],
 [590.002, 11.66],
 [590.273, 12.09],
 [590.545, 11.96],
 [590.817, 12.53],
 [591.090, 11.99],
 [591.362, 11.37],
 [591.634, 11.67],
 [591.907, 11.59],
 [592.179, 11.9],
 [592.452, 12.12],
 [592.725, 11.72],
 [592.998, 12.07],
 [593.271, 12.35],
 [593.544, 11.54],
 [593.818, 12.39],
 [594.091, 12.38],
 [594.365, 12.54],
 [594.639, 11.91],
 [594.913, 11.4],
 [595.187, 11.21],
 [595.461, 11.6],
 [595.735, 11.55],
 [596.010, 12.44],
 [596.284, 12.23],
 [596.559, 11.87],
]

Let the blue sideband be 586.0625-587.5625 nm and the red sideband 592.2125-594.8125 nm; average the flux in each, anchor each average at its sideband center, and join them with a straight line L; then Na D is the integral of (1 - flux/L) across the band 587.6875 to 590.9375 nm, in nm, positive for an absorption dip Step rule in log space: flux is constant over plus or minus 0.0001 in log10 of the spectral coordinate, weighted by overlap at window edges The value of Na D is 0.346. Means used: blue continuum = 12.3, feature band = 10.9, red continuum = 12.1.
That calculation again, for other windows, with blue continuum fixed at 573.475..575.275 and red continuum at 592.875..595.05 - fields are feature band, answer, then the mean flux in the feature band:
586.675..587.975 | 0.018 nm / 12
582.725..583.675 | -0.011 nm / 12.3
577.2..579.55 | 0.073 nm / 11.8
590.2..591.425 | 0.008 nm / 12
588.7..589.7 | 0.244 nm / 9.17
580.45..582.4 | -0.009 nm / 12.3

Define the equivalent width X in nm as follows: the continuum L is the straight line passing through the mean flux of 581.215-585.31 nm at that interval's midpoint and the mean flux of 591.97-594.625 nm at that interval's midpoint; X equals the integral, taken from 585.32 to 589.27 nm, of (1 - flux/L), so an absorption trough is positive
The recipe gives 0.23 nm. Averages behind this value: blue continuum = 12.3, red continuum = 12.1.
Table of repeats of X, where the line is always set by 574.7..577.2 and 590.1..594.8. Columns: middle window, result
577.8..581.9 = 0.07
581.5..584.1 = -0.01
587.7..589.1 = 0.15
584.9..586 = 0.00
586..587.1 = -0.02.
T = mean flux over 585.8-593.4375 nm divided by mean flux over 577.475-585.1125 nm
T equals 0.9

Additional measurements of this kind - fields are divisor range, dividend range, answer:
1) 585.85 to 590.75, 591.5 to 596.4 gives 1.05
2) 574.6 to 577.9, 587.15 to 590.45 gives 0.89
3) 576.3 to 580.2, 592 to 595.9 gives 0.99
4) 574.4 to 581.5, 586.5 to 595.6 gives 0.95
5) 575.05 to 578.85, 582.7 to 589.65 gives 0.97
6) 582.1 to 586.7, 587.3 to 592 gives 0.91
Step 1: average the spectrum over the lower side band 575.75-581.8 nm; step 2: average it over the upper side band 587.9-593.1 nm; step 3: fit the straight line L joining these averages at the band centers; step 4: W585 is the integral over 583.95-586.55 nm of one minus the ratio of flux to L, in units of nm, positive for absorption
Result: -0.150 nm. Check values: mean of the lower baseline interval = 12.1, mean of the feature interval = 12.3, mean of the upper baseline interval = 11.2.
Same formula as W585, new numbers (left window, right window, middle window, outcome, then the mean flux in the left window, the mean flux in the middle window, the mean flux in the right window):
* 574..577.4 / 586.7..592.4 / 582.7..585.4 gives -0.156 nm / 12.3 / 12.4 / 11.3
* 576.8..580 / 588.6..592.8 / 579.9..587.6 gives -0.482 nm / 11.9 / 12.3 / 11.1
